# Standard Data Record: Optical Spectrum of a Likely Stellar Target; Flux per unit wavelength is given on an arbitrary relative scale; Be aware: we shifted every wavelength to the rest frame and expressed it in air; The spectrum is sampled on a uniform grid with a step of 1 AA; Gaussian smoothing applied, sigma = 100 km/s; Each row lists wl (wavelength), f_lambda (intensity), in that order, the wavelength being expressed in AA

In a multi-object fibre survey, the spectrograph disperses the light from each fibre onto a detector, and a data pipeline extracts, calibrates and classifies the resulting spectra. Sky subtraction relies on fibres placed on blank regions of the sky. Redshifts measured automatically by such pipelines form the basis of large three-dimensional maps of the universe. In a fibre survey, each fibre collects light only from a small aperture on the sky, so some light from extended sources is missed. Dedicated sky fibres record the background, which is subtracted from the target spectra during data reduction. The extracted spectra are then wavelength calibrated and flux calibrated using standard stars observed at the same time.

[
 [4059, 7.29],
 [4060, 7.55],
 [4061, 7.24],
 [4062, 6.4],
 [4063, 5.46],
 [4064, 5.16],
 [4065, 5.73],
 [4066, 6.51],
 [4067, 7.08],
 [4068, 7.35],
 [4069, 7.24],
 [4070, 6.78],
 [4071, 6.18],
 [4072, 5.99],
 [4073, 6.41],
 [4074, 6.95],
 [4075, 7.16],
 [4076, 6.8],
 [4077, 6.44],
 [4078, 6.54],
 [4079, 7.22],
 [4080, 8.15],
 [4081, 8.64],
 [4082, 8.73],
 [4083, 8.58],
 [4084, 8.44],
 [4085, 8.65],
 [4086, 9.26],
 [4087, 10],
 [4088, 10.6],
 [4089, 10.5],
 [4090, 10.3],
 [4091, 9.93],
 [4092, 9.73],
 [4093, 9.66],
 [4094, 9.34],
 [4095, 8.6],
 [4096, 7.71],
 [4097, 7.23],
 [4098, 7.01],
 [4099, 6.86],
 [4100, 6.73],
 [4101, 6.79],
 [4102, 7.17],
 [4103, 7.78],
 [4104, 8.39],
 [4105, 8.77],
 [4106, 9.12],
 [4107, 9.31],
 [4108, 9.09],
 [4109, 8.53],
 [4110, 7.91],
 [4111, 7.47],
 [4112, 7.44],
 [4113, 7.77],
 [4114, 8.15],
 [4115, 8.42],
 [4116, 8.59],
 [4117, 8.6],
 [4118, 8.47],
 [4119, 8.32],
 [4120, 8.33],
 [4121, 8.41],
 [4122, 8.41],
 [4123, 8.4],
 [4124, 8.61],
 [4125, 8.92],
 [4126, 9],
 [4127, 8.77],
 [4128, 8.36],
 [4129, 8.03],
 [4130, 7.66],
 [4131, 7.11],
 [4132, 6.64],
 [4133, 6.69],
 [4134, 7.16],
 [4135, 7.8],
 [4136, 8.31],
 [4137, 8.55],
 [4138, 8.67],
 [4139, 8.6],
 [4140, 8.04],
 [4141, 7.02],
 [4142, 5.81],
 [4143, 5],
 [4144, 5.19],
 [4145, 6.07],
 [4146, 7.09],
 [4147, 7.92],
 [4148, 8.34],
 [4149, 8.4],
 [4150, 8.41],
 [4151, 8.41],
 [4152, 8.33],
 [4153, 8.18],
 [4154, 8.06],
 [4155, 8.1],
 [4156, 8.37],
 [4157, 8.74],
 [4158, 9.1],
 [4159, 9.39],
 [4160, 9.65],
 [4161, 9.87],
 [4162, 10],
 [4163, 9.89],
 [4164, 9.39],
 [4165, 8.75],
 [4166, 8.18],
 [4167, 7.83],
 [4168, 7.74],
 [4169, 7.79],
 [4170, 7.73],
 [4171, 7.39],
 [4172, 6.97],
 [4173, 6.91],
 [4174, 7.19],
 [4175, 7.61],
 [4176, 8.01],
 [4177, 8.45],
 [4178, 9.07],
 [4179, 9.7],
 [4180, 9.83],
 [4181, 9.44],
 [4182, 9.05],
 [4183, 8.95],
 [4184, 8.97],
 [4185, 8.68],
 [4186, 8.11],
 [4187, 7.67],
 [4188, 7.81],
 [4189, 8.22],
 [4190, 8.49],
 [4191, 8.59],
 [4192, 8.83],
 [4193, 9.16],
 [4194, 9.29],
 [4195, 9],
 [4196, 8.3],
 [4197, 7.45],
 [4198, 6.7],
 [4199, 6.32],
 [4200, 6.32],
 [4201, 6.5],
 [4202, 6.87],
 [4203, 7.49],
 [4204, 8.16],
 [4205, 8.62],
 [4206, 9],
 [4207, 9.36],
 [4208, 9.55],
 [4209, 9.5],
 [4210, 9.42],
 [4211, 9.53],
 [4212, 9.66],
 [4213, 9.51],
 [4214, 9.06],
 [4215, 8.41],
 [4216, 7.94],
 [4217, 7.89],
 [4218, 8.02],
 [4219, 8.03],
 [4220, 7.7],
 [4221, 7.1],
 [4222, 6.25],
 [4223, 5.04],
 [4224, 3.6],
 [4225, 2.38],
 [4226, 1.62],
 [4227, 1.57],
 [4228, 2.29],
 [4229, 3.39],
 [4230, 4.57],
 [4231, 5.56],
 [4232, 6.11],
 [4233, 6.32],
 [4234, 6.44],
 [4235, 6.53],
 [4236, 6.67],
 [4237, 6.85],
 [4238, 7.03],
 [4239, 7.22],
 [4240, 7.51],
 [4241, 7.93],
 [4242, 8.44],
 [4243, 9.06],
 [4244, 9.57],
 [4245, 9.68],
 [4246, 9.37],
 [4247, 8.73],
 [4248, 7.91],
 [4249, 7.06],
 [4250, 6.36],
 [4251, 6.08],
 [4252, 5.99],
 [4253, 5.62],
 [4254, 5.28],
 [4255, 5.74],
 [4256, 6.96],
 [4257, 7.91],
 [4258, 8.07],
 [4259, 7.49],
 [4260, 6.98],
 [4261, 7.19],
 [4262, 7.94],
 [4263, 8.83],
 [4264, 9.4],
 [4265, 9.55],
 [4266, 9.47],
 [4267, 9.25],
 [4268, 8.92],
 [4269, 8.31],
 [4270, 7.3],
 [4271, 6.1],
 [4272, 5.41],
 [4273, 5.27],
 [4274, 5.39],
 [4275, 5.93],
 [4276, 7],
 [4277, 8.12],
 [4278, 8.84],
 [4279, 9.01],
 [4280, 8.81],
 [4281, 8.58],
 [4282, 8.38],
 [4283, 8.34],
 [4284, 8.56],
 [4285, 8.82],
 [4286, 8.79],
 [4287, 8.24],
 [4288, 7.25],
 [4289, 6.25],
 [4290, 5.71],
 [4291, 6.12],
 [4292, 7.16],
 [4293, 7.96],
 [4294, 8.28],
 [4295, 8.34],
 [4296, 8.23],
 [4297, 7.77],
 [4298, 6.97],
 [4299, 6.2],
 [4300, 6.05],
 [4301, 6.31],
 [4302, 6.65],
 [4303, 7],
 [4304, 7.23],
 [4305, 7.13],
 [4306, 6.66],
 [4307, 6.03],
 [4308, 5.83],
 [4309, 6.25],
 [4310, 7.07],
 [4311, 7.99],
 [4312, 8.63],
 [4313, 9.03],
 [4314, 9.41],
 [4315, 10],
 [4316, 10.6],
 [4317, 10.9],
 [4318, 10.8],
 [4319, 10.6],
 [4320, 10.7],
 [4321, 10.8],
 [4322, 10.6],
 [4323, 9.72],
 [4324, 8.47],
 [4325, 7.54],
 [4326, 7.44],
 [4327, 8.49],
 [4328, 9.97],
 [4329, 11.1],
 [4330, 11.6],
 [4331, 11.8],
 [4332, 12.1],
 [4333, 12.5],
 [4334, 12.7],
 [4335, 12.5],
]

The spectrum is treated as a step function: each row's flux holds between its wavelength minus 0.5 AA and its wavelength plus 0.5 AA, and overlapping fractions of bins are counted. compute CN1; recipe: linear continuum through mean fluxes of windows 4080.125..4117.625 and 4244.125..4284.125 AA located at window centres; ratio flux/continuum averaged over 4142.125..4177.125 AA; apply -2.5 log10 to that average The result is 0.02 mag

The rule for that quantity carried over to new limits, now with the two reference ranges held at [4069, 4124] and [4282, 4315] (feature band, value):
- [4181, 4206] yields -0.041 mag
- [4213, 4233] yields 0.324 mag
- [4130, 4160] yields 0.034 mag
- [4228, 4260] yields 0.103 mag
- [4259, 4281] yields -0.033 mag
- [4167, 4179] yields 0.011 mag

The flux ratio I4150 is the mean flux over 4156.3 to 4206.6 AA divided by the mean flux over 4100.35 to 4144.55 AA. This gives 1.05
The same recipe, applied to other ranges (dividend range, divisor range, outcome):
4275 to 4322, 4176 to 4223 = 0.96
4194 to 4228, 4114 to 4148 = 0.93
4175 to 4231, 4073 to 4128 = 0.91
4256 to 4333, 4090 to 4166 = 1.00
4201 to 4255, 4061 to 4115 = 0.90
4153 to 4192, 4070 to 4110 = 1.04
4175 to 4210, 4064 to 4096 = 1.05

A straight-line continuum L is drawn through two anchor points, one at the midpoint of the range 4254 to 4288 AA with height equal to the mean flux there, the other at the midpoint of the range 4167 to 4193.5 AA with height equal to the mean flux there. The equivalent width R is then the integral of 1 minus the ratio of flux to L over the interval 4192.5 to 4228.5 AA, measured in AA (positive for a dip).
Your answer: 3.8 AA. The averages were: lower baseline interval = 8.31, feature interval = 7.29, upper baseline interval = 7.8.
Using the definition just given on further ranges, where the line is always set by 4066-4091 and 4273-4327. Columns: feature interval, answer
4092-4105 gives 0.1 AA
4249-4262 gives 2.1 AA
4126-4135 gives 0.3 AA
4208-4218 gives -1.3 AA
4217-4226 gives 2.4 AA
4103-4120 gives -0.9 AA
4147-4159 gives -0.7 AA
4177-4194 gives -1.8 AA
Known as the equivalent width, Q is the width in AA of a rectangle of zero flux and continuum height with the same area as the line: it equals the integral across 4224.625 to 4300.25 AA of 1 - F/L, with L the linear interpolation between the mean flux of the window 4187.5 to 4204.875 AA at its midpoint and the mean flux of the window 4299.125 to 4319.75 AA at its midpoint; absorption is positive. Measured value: 7.9 AA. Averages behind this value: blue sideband 7.87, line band 7.12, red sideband 8.01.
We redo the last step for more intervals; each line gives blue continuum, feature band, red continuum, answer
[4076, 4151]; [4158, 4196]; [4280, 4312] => -3.6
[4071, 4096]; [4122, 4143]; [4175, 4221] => 1.4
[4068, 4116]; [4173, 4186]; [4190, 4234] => -2.2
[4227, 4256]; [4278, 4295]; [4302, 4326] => -0.2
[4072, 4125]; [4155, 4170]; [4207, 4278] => -2.1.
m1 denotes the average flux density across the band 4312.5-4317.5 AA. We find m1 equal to 9.99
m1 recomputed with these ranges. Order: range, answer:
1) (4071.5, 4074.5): 6.45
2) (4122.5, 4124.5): 8.5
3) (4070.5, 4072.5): 6.08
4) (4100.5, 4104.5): 7.53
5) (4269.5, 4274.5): 5.89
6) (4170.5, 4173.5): 7.09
